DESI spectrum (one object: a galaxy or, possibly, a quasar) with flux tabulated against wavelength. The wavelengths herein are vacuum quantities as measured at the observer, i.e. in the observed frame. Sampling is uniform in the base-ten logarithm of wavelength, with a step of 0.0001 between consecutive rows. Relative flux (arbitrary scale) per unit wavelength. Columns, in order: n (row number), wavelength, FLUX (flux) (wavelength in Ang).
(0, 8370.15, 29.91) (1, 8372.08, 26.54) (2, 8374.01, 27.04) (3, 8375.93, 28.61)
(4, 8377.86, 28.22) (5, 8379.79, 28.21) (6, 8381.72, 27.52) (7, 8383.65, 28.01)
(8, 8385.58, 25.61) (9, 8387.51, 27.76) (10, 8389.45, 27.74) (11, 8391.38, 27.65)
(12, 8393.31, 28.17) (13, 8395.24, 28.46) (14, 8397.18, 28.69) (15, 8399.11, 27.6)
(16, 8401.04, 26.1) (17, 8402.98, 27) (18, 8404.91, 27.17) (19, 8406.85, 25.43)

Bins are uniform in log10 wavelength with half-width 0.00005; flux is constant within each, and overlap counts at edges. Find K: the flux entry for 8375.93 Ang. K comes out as 28.61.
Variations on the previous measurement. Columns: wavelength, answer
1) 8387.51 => 27.76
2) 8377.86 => 28.22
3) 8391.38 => 27.65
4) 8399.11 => 27.6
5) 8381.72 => 27.52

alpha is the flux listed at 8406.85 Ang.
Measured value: 25.43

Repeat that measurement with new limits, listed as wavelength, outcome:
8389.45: 27.74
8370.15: 29.91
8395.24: 28.46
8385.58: 25.61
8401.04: 26.1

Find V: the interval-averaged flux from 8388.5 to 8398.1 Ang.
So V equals 28.1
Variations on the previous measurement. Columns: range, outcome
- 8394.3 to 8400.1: 28.2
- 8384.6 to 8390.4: 27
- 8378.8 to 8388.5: 27.4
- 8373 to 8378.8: 28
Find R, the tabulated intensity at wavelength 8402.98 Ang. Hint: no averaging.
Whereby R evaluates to 27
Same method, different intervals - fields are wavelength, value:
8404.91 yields 27.17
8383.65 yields 28.01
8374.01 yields 27.04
